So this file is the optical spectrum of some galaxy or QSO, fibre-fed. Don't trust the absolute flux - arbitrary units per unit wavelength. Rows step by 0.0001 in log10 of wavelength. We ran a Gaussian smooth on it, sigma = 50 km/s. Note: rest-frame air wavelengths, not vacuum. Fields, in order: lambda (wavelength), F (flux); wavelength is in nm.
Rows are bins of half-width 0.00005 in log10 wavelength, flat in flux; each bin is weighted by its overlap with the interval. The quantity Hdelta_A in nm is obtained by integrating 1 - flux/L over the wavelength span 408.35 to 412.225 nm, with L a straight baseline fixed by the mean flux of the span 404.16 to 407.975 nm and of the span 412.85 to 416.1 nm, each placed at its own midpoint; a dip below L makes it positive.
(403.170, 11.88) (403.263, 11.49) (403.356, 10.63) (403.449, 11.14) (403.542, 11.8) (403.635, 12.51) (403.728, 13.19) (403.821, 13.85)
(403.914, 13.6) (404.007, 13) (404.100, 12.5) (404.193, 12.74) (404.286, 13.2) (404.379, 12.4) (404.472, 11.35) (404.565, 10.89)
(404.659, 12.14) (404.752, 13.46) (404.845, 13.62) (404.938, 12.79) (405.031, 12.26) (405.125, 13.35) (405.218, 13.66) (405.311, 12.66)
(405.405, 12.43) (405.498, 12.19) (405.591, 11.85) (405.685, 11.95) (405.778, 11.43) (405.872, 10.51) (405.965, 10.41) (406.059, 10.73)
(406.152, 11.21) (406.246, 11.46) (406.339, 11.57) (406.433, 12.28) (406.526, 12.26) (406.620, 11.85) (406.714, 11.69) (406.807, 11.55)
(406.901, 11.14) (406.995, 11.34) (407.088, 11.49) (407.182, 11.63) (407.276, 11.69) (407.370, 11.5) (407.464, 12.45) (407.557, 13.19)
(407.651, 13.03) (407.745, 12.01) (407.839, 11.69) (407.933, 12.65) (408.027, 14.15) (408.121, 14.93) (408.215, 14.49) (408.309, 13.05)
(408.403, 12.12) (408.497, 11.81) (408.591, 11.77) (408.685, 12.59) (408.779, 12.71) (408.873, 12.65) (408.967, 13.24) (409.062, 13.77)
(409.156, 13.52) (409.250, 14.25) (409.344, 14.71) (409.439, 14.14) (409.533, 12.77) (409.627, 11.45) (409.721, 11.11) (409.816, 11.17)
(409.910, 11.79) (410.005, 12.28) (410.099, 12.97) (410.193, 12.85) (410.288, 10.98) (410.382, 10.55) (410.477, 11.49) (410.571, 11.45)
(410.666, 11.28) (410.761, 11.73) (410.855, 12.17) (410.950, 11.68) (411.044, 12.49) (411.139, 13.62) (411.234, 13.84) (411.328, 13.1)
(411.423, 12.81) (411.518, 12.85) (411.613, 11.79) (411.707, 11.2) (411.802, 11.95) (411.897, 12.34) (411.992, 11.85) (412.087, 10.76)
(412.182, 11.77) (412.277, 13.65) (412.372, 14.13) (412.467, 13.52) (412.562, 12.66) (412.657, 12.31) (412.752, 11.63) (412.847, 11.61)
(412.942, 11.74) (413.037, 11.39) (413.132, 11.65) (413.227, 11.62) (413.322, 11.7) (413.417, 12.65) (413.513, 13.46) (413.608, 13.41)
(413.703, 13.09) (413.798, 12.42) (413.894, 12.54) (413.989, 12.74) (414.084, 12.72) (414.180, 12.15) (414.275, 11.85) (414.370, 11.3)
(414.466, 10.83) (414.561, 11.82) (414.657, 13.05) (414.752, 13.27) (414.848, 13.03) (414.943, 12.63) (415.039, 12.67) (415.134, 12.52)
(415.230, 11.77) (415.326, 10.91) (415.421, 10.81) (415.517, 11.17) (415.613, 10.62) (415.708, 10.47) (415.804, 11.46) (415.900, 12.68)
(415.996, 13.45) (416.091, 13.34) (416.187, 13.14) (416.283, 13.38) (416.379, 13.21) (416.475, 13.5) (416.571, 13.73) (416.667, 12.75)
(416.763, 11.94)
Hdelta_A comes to -0.08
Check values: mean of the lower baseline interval 12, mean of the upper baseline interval 12.1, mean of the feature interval 12.3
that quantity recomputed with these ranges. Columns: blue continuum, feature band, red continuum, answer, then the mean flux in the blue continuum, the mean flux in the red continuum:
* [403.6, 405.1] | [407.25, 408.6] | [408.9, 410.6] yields -0.02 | 12.7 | 12.5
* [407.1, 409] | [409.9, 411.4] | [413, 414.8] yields 0.04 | 12.6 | 12.3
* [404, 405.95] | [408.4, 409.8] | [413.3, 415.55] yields -0.06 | 12.4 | 12.3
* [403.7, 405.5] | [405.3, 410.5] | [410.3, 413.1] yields 0.10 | 12.8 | 12.2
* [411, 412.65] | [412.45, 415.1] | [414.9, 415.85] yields -0.08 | 12.6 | 11.5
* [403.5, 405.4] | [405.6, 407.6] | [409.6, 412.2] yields 0.14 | 12.7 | 12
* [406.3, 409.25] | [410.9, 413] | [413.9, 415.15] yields 0.00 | 12.5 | 12.4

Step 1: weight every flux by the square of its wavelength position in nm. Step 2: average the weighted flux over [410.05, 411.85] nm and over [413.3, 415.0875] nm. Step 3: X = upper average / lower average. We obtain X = 1.05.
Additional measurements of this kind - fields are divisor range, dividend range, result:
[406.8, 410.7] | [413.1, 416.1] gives 1.01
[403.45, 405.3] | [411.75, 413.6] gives 1.00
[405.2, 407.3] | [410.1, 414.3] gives 1.08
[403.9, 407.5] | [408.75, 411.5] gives 1.06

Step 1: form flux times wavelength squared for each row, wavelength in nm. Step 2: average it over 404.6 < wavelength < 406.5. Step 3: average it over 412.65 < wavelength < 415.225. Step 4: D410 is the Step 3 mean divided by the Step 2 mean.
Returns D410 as 1.1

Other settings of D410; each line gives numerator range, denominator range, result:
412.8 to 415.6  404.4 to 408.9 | 1.03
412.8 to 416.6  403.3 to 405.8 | 1.03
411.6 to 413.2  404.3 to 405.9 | 1.02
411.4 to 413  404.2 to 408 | 1.05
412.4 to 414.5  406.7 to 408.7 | 1.02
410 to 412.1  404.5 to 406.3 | 1.03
